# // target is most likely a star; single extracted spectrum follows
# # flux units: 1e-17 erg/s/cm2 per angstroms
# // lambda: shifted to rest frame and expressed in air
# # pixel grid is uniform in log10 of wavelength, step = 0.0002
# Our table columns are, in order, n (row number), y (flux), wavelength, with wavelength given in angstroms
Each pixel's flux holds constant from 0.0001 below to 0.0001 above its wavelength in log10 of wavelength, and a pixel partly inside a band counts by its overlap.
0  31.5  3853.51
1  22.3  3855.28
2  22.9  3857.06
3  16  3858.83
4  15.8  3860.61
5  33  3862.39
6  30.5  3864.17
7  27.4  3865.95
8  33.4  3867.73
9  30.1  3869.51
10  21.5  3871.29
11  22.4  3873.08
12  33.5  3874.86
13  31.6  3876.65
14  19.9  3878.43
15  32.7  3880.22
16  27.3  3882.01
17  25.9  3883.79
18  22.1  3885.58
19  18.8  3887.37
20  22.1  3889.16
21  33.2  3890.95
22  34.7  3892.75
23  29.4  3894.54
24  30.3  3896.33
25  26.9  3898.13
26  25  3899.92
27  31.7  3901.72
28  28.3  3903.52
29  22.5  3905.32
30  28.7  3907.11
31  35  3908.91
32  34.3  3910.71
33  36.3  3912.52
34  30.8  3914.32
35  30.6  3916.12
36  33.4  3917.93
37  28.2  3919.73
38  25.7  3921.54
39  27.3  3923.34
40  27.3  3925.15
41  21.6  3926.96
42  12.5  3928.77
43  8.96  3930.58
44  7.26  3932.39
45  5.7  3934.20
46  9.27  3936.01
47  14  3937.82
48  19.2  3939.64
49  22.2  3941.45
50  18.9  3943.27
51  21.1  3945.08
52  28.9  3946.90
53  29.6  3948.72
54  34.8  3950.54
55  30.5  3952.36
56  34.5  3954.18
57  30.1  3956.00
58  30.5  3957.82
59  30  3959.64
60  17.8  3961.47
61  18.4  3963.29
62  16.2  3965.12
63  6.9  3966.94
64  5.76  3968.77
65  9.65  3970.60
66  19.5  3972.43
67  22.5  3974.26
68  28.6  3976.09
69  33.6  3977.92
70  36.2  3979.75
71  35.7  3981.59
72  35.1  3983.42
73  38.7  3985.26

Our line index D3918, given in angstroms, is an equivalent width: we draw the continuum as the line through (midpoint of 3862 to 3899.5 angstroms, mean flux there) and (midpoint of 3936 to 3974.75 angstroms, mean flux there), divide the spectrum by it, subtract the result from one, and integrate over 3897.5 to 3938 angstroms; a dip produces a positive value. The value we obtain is 1.5 angstroms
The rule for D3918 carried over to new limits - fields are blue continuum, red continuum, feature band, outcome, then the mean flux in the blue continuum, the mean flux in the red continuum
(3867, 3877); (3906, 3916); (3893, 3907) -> 1.5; 28.5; 32.6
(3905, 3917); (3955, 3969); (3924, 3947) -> 8.5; 31.6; 20.2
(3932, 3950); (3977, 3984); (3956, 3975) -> 6.6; 18.3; 35.2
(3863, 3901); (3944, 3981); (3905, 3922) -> -3.0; 27.6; 24.3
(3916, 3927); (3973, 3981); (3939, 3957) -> 1.2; 28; 30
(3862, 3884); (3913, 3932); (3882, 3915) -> -3.0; 28.4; 24.4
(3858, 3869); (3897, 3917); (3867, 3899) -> 0.4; 26.2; 30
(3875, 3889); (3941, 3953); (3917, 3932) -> 2.1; 25.7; 26.6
